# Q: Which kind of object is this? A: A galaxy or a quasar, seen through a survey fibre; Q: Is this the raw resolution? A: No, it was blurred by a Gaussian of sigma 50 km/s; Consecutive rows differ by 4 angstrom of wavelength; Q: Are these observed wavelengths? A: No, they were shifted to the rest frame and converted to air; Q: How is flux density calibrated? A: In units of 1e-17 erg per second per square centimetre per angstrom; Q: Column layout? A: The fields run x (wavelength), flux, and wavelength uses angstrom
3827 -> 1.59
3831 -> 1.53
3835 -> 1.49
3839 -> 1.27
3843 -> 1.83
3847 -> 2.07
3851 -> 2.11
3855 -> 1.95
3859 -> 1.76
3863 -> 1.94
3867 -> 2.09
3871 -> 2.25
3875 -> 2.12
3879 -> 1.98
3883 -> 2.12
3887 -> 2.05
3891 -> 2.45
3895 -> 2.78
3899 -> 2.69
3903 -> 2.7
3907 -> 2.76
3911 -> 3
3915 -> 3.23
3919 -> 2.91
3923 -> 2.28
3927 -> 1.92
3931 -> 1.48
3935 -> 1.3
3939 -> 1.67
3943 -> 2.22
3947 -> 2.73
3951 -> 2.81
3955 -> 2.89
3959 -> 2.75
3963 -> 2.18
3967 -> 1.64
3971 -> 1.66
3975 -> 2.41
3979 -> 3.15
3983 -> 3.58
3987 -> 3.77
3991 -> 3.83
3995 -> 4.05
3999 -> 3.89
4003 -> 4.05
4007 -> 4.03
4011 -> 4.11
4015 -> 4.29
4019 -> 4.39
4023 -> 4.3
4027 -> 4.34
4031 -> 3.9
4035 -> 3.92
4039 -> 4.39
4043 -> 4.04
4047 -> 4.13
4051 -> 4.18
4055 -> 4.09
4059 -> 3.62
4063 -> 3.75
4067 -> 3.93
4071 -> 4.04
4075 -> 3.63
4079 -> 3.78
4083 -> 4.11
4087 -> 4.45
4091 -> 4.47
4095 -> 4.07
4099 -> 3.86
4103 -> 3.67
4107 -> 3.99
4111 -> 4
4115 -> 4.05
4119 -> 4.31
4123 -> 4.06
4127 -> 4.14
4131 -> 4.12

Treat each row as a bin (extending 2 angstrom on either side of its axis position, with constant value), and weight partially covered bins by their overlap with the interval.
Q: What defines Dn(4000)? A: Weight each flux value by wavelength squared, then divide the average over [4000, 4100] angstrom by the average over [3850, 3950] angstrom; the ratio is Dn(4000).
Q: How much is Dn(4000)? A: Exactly 1.94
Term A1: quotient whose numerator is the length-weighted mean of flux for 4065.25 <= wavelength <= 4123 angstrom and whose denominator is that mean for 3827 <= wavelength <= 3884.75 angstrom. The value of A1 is 2.14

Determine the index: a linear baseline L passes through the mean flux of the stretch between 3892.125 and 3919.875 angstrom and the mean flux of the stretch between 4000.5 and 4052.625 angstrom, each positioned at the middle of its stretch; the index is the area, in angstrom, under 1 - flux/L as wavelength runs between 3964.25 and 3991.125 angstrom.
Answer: 6.4 angstrom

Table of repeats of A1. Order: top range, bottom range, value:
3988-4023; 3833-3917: 1.84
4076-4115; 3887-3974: 1.70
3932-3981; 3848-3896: 1.07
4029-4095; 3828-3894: 2.07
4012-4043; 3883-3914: 1.61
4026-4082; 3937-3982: 1.66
